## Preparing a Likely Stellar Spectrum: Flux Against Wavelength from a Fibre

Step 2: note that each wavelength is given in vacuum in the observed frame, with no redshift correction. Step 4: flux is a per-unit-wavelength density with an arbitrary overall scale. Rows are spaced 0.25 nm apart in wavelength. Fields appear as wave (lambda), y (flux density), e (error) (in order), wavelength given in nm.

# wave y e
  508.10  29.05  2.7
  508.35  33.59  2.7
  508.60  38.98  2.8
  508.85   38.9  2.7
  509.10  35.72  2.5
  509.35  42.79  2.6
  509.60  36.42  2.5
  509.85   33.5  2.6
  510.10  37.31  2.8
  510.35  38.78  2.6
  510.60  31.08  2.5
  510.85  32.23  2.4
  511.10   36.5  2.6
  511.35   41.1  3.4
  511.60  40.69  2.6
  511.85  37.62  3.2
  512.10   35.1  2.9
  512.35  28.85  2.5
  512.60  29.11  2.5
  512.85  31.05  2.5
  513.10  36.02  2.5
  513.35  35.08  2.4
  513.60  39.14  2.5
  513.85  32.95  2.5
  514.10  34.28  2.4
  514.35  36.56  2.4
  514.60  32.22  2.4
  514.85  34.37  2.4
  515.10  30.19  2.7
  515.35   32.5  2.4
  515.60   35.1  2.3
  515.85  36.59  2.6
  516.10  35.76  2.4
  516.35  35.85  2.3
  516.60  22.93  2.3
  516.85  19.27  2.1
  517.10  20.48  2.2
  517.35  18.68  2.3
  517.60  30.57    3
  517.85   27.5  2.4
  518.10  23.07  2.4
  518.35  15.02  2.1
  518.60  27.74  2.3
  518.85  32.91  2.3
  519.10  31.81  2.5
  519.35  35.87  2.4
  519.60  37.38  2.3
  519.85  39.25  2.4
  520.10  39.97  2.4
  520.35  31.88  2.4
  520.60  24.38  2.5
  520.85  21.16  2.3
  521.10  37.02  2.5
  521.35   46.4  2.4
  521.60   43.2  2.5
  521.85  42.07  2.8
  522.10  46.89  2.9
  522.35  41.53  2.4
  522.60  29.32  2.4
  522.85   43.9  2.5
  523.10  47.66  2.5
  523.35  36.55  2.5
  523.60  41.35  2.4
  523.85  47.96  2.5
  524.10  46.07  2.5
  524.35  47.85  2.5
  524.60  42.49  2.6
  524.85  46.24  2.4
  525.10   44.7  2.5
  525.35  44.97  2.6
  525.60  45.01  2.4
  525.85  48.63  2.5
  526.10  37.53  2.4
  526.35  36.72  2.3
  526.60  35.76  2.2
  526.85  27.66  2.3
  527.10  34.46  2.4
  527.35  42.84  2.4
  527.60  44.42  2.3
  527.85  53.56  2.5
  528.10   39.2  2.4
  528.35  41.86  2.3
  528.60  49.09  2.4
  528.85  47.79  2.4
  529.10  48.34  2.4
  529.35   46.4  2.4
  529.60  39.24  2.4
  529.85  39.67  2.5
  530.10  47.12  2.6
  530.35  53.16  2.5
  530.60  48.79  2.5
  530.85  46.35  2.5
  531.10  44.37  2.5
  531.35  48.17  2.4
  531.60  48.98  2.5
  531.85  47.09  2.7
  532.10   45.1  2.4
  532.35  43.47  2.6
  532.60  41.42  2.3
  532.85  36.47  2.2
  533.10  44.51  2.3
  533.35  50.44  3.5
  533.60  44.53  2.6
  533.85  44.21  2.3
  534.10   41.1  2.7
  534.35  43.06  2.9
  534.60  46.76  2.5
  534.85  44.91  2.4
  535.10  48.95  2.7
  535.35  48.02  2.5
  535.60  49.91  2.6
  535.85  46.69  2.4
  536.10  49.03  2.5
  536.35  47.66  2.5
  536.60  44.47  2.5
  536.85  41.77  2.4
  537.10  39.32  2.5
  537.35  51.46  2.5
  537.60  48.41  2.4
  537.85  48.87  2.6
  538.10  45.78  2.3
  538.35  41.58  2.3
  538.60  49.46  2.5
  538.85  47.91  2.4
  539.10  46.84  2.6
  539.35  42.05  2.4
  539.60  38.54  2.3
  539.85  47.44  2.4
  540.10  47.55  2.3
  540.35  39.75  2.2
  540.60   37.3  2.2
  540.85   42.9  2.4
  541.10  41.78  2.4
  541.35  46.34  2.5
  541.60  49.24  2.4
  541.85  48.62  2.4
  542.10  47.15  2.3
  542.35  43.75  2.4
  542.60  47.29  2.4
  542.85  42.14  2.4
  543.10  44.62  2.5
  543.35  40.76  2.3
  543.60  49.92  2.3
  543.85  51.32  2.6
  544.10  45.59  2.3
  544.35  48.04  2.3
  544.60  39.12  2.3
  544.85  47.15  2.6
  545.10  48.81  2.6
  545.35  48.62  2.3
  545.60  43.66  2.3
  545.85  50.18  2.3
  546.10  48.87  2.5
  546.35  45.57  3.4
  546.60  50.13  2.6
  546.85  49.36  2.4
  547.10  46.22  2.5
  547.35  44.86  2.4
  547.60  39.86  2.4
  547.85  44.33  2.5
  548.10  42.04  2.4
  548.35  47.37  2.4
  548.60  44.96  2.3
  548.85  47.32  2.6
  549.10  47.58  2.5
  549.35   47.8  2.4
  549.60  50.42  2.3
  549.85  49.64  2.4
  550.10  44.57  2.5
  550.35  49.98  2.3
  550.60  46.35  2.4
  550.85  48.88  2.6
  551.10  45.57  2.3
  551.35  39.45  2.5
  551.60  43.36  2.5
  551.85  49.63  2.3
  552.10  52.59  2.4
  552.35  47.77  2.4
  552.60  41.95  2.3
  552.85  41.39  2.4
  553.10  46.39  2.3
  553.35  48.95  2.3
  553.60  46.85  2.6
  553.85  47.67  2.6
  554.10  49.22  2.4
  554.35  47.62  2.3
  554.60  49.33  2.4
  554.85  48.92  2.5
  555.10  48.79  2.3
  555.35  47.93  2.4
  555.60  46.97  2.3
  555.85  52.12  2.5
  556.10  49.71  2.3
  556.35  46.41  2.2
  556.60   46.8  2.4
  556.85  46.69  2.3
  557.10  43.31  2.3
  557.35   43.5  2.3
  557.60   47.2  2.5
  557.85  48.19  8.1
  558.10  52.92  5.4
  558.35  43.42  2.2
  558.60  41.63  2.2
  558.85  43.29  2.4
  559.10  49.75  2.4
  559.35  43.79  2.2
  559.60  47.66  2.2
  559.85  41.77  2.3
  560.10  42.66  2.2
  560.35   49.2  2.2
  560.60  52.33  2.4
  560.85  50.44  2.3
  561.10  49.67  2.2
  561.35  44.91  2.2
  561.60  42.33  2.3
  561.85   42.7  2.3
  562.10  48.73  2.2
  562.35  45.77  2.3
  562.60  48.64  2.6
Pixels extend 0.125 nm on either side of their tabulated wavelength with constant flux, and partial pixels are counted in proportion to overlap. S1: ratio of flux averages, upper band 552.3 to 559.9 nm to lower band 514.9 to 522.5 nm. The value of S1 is 1.46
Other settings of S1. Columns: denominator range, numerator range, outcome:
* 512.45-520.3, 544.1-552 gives 1.49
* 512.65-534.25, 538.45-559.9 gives 1.20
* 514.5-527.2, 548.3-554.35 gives 1.32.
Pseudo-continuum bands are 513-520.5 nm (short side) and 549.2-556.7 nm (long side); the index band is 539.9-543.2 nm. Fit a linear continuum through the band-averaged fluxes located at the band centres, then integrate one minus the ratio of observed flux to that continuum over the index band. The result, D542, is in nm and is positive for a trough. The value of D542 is -0.17 nm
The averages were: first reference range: 31.3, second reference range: 47.4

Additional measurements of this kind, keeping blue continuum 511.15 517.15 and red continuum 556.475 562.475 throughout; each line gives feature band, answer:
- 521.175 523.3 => -0.40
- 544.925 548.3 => -0.31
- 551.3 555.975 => -0.29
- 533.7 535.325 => -0.25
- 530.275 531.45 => -0.31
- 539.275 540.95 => -0.06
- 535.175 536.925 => -0.33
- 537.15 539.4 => -0.38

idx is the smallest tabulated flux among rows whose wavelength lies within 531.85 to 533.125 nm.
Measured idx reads 36.47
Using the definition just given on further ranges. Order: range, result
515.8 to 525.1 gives 15.02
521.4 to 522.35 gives 41.53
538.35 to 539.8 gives 38.54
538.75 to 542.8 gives 37.3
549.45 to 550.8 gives 44.57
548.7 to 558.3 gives 39.45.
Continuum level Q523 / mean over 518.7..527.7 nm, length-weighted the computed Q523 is 39.5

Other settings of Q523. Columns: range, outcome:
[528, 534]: 45.2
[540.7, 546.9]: 46.4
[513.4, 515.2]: 34.3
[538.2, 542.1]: 44.6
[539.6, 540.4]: 44.4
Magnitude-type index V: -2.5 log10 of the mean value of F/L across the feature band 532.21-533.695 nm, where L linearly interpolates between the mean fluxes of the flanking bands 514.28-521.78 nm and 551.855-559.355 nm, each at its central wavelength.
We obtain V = -0.16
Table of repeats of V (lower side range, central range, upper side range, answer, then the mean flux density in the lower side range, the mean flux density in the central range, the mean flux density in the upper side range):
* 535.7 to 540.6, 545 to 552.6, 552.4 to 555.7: -0.01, 45.3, 46.8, 47.1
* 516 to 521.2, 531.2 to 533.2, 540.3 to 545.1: -0.17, 28.9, 44.4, 45.1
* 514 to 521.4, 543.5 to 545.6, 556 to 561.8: -0.15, 30.7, 47.1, 46.4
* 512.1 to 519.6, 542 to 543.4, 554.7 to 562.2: -0.09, 30.6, 44.4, 46.8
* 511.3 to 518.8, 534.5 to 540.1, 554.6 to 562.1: -0.18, 31.1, 46.2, 46.8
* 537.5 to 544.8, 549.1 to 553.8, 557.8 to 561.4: -0.02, 45.2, 46.8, 46.8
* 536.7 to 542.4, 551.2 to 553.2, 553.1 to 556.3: 0.06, 45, 45.3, 48.5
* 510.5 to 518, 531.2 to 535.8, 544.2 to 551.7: -0.13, 32.3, 45.4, 46.3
